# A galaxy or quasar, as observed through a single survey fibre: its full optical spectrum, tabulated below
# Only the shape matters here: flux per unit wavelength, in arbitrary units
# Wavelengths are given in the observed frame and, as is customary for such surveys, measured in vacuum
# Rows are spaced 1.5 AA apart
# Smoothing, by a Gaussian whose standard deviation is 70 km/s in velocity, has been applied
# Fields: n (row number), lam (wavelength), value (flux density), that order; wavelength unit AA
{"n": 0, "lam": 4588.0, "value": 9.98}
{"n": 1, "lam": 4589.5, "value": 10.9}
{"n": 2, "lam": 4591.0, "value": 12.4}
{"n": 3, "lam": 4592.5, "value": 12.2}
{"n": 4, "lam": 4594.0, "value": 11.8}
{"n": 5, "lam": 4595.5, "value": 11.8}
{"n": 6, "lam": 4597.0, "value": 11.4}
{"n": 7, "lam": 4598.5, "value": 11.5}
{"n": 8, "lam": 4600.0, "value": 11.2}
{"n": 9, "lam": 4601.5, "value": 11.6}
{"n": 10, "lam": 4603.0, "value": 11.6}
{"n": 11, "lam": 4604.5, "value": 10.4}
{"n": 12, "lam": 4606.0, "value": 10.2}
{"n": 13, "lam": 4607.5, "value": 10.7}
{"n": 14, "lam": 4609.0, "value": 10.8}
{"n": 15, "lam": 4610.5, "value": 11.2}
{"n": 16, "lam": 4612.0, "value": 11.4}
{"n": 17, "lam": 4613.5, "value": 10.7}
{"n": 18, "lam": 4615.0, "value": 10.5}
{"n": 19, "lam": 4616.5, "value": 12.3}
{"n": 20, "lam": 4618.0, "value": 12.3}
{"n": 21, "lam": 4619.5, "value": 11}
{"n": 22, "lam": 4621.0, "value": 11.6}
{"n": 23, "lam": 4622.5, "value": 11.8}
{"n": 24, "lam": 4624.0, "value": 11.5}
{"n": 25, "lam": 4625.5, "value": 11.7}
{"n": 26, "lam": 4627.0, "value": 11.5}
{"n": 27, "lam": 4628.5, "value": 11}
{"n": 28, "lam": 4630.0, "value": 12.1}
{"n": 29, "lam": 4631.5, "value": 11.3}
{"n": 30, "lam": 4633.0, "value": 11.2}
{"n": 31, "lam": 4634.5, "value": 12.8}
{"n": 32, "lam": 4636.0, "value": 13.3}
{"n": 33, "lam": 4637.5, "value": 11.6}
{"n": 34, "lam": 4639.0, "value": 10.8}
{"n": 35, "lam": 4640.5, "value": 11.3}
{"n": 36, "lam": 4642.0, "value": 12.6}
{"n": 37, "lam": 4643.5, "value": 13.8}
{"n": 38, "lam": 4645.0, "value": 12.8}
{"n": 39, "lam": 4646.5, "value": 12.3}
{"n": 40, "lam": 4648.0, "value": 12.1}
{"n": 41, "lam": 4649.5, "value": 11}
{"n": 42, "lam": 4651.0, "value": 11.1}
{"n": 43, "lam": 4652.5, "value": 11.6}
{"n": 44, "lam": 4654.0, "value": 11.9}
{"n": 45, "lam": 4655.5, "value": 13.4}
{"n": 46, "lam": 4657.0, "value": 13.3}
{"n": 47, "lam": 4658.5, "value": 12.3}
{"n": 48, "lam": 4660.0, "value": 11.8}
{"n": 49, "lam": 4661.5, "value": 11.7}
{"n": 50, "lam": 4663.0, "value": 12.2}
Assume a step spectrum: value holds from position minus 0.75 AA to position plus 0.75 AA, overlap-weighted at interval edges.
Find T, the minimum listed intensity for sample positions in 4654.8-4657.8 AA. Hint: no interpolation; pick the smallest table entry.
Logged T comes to 13.3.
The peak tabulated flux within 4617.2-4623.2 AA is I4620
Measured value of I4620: 12.3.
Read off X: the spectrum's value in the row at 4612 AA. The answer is 11.4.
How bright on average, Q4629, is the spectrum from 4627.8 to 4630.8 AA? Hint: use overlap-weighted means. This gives 11.6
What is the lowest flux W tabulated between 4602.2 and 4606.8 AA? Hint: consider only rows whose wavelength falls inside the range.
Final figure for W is 10.2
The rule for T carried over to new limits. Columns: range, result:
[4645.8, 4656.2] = 11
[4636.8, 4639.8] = 10.8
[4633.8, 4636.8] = 12.8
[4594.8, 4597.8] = 11.4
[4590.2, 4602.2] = 11.2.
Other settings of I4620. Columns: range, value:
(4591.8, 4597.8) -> 12.2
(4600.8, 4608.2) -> 11.6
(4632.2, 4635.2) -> 12.8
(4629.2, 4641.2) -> 13.3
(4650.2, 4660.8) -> 13.4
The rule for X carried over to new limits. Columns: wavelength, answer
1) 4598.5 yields 11.5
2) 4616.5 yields 12.3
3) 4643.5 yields 13.8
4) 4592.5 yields 12.2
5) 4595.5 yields 11.8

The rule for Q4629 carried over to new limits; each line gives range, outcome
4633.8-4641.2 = 12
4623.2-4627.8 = 11.6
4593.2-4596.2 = 11.8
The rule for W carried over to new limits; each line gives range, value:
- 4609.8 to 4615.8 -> 10.5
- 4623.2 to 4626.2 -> 11.5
